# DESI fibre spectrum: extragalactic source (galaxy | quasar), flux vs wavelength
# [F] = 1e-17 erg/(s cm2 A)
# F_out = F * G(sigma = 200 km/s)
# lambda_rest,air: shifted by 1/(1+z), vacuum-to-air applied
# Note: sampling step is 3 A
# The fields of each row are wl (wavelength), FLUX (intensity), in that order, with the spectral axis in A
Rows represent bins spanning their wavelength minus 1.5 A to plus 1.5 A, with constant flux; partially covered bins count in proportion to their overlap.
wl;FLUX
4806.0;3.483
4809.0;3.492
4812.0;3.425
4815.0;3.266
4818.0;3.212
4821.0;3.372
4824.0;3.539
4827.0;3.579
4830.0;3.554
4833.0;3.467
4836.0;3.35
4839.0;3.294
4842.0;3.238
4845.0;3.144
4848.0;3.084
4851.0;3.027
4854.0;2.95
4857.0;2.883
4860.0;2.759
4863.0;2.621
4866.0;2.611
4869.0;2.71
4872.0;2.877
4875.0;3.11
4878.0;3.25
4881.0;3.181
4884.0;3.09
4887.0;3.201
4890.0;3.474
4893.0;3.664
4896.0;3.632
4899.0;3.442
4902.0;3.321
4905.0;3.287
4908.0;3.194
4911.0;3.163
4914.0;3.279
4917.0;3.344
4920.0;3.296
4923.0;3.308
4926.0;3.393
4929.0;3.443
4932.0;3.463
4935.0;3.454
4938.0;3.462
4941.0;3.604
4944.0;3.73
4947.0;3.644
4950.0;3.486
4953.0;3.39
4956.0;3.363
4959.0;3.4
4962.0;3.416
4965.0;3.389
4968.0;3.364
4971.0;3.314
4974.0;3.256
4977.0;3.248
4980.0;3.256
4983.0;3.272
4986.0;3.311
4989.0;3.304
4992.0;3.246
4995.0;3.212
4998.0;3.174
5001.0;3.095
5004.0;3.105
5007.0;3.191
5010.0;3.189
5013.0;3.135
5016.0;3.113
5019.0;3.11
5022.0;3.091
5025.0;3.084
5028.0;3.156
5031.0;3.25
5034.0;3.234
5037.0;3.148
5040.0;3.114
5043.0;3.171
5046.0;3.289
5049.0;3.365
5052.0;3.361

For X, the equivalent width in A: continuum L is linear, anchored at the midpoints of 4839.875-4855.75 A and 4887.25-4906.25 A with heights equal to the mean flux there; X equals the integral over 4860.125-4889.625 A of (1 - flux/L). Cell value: 2.91 A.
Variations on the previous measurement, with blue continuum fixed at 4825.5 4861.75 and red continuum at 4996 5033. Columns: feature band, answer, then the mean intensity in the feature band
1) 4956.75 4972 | -1.07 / 3.38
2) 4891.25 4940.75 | -3.43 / 3.39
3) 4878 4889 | -0.02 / 3.18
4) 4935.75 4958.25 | -2.54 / 3.52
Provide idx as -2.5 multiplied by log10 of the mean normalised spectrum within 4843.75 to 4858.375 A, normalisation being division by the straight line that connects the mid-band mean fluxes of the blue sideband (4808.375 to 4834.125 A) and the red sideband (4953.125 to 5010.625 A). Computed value 0.13 mag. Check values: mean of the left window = 3.43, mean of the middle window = 3.02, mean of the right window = 3.27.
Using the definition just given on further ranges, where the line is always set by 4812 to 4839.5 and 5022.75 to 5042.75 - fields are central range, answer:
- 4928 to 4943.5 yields -0.07 mag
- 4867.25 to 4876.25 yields 0.16 mag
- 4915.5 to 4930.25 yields -0.02 mag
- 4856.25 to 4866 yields 0.23 mag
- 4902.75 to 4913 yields 0.03 mag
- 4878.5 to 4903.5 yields -0.01 mag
